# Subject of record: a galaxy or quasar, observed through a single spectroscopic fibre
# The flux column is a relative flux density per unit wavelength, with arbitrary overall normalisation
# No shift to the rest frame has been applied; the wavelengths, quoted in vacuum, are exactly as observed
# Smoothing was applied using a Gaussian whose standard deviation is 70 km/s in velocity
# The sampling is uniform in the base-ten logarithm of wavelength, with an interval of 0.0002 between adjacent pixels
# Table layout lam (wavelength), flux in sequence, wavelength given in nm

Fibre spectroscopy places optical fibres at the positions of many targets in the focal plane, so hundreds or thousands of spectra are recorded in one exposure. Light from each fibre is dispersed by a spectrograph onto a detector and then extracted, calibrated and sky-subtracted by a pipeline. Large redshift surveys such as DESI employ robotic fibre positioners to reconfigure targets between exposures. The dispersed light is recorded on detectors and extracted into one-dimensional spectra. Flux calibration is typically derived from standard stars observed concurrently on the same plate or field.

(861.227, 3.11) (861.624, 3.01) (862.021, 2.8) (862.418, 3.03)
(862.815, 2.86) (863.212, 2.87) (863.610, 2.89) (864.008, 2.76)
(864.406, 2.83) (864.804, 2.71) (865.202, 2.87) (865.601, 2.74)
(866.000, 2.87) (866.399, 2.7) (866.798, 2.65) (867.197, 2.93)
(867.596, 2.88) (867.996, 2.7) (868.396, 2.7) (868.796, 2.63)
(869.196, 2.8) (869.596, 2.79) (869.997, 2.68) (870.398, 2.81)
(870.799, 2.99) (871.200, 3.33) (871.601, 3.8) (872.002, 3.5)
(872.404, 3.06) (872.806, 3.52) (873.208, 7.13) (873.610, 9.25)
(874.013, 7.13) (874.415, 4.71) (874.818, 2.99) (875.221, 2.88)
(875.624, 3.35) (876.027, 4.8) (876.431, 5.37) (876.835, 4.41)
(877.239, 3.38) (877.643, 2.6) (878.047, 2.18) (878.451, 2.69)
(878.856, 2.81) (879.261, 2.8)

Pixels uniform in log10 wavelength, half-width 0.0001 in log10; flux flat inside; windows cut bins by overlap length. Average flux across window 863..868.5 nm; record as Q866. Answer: 2.79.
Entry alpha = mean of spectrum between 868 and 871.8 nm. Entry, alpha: 2.93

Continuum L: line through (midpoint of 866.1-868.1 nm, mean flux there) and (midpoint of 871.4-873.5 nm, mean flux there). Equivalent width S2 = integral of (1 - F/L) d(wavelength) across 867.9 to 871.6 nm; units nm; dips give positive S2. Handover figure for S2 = 0.73 nm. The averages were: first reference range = 2.78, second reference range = 4.42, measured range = 2.88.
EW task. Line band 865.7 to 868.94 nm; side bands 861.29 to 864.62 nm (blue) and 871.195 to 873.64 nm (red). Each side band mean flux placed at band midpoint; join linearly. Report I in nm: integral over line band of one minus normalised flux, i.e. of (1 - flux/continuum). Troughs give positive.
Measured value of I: 0.81 nm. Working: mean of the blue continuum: 2.89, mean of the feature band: 2.76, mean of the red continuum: 4.61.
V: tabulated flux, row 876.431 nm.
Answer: 5.37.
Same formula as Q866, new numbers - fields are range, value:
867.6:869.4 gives 2.73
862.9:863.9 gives 2.87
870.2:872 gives 3.26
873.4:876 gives 5.04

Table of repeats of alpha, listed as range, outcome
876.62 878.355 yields 3.13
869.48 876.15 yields 4.17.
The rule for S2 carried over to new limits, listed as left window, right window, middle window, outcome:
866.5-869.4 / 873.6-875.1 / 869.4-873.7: 0.42 nm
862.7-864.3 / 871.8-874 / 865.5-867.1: 0.38 nm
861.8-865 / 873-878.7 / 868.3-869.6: 0.31 nm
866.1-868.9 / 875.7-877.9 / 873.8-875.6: -0.31 nm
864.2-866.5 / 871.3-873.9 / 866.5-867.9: 0.23 nm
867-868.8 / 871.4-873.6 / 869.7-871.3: 0.38 nm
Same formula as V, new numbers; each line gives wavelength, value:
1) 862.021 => 2.8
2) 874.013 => 7.13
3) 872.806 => 3.52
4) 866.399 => 2.7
